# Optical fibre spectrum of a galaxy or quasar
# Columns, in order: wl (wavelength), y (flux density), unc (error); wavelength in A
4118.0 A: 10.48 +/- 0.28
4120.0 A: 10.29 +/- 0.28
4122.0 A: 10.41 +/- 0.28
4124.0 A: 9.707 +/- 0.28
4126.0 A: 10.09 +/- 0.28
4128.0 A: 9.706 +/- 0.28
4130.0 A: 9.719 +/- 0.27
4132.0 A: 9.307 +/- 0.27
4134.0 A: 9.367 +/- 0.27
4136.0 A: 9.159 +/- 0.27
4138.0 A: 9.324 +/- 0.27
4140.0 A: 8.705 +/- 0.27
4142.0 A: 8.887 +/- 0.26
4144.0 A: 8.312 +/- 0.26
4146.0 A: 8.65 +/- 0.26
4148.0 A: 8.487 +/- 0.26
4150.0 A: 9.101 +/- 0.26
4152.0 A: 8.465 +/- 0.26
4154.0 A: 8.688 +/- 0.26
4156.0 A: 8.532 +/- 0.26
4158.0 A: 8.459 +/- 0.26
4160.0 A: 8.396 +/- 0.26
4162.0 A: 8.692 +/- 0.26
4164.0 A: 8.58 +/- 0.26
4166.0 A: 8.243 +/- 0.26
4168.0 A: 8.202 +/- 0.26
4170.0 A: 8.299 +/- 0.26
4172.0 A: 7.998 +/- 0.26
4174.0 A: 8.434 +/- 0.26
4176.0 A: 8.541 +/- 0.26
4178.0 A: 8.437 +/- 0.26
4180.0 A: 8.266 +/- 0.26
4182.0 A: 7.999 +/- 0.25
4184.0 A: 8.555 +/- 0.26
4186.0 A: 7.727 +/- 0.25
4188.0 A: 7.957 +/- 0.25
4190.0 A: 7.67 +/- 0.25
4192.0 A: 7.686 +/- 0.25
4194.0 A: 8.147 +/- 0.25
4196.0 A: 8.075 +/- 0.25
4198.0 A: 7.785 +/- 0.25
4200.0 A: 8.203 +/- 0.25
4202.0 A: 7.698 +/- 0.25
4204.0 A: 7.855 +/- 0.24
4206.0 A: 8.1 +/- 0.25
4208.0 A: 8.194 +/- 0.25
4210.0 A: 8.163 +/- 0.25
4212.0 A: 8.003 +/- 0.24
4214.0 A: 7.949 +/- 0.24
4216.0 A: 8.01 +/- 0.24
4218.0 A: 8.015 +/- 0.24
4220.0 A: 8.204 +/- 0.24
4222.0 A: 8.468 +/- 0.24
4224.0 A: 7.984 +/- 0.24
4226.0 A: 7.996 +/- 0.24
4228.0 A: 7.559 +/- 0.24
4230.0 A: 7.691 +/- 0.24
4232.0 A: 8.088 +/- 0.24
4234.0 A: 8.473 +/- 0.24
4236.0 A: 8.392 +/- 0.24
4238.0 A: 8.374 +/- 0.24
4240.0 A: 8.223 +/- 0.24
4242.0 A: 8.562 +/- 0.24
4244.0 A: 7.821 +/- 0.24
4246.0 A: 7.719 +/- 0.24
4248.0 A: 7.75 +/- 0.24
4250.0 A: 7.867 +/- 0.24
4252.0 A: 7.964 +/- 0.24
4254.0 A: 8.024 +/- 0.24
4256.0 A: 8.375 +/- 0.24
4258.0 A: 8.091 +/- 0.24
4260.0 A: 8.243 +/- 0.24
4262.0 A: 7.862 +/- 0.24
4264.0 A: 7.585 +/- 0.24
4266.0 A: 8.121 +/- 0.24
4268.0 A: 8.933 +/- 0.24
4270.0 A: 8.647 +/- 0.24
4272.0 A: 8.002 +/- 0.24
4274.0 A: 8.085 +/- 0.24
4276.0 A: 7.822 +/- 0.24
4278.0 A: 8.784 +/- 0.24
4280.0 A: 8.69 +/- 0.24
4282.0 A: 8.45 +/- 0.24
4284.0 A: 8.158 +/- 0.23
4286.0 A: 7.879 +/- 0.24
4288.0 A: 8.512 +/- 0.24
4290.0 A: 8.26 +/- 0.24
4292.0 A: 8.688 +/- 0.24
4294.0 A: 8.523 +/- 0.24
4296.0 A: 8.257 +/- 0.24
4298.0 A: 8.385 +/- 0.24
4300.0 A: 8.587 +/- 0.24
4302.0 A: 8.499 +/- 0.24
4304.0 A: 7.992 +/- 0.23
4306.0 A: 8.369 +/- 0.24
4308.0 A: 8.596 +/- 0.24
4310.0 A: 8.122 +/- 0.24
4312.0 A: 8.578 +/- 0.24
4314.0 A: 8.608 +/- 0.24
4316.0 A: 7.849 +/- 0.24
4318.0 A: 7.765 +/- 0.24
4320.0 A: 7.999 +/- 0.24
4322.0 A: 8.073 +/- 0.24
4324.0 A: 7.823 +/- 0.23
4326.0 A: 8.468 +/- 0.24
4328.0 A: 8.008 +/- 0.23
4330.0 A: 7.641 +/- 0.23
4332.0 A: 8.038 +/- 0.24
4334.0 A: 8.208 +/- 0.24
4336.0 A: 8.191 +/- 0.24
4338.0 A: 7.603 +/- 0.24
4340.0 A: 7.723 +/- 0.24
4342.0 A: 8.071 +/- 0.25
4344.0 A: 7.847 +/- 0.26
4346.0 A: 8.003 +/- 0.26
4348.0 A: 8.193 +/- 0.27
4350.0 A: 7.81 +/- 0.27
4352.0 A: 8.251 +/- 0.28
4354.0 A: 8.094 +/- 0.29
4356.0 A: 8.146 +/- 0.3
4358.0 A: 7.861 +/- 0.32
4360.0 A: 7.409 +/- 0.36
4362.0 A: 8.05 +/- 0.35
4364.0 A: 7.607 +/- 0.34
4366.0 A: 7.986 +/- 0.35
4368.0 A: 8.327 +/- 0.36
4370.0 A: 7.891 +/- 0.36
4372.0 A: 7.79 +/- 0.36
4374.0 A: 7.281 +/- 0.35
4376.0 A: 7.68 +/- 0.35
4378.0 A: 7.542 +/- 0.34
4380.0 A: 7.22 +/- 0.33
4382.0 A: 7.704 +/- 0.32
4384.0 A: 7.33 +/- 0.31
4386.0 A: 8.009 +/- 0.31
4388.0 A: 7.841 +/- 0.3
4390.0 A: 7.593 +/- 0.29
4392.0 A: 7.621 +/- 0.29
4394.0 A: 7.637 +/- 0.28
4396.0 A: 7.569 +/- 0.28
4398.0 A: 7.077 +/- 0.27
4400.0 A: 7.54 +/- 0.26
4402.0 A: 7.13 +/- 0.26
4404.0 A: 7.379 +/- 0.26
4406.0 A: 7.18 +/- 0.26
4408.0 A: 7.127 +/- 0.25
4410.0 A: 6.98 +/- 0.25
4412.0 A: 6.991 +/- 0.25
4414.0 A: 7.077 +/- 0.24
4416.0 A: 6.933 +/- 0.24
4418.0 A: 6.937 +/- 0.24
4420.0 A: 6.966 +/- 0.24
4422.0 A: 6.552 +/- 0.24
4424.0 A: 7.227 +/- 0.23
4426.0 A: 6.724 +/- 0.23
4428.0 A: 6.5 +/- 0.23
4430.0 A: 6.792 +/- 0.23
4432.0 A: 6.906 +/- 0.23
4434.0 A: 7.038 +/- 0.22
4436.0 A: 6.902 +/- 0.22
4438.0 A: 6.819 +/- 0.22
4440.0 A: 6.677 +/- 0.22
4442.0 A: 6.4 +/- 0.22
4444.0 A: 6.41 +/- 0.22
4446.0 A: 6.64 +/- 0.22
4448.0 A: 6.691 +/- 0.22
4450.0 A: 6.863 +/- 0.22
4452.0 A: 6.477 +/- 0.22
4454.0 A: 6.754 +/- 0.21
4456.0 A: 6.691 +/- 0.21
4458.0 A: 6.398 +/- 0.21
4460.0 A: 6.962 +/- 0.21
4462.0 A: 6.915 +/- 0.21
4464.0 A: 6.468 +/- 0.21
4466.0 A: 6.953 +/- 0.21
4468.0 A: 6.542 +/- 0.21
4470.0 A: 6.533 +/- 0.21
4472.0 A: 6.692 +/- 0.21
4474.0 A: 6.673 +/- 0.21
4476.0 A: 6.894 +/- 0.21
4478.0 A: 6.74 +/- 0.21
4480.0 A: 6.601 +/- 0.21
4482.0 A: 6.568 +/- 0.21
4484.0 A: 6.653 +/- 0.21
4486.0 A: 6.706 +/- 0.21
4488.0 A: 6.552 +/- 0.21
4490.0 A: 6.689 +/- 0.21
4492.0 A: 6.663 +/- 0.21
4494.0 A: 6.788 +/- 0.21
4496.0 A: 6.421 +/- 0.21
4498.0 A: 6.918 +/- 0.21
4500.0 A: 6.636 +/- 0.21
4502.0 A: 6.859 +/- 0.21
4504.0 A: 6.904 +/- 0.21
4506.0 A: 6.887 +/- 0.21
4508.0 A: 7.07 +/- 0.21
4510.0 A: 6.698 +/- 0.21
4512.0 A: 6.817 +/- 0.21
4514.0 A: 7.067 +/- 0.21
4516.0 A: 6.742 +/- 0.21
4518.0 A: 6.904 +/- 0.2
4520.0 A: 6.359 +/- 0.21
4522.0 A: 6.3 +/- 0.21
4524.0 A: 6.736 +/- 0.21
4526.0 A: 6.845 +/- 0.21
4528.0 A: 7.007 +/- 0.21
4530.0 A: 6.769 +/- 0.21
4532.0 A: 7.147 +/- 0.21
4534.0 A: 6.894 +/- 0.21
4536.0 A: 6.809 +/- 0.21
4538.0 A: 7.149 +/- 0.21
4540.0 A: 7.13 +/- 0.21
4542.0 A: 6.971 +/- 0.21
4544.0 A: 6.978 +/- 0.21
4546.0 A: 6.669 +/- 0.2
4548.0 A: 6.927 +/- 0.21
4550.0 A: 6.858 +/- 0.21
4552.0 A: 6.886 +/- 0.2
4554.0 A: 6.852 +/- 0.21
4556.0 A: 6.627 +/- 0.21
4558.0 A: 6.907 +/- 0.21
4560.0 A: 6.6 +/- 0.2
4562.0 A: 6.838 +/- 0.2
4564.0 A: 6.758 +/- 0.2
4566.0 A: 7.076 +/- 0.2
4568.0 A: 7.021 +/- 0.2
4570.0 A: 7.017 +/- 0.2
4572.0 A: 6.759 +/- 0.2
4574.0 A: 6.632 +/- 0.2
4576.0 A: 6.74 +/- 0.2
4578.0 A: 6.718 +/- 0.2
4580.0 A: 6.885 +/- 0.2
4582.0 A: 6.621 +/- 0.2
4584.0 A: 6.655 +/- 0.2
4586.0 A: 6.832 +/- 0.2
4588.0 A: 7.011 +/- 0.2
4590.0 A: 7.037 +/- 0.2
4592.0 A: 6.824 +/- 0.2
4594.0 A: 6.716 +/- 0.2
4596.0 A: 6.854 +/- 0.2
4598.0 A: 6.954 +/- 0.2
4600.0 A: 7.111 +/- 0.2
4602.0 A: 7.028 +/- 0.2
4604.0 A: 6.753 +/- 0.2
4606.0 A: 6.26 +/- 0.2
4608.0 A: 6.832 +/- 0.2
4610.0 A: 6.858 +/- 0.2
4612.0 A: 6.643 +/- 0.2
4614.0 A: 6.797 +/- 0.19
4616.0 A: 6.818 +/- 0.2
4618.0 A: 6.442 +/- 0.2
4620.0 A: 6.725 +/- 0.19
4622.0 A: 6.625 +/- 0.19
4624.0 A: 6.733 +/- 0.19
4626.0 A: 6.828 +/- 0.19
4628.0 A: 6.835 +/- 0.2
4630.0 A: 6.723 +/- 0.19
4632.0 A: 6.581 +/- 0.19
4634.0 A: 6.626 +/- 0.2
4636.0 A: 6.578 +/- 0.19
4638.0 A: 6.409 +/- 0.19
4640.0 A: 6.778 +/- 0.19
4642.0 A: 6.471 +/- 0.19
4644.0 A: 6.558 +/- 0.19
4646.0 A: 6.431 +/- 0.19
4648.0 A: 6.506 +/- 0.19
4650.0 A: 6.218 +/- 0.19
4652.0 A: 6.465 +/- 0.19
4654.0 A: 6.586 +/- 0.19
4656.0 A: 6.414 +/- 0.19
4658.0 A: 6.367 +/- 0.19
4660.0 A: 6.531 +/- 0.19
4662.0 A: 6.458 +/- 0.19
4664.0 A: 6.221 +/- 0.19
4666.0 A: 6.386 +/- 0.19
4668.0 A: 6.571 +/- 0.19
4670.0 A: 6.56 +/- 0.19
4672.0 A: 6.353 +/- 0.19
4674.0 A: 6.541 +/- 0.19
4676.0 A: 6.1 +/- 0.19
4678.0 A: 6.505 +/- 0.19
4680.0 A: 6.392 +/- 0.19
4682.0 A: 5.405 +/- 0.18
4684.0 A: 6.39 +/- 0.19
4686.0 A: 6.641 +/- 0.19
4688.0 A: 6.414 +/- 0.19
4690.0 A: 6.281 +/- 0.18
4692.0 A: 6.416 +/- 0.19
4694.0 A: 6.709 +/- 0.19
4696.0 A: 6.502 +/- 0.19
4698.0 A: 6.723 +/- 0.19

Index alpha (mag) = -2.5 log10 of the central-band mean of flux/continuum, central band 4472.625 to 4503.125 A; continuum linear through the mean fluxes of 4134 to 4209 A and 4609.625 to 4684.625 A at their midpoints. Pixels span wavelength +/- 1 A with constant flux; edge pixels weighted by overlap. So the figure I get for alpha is 0.07 mag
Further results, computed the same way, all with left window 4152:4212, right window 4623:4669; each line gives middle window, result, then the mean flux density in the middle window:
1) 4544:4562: 0.01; 6.8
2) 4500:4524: 0.04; 6.77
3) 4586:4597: -0.02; 6.88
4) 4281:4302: -0.08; 8.38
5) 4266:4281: -0.07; 8.4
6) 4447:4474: 0.08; 6.69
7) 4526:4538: 0.00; 6.94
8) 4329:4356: -0.05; 7.98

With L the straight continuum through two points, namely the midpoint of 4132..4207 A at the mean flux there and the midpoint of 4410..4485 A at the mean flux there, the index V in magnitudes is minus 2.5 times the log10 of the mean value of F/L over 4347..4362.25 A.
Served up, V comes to -0.10 mag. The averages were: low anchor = 8.38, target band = 7.97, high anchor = 6.75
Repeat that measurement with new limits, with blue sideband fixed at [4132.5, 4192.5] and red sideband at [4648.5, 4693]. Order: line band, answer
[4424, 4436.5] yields 0.08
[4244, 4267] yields 0.02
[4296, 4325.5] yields -0.05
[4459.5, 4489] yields 0.08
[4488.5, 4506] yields 0.06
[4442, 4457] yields 0.10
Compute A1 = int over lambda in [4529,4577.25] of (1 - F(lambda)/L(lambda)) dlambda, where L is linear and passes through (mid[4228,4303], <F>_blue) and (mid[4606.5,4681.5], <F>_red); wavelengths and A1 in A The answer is 0.5 A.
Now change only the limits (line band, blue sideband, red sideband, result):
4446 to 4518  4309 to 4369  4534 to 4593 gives 5.4 A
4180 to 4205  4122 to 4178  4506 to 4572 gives 1.9 A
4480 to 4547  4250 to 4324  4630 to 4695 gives 3.4 A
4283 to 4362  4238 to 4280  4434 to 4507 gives -4.3 A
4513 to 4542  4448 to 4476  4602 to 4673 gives -0.9 A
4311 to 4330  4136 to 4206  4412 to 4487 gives -1.6 A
